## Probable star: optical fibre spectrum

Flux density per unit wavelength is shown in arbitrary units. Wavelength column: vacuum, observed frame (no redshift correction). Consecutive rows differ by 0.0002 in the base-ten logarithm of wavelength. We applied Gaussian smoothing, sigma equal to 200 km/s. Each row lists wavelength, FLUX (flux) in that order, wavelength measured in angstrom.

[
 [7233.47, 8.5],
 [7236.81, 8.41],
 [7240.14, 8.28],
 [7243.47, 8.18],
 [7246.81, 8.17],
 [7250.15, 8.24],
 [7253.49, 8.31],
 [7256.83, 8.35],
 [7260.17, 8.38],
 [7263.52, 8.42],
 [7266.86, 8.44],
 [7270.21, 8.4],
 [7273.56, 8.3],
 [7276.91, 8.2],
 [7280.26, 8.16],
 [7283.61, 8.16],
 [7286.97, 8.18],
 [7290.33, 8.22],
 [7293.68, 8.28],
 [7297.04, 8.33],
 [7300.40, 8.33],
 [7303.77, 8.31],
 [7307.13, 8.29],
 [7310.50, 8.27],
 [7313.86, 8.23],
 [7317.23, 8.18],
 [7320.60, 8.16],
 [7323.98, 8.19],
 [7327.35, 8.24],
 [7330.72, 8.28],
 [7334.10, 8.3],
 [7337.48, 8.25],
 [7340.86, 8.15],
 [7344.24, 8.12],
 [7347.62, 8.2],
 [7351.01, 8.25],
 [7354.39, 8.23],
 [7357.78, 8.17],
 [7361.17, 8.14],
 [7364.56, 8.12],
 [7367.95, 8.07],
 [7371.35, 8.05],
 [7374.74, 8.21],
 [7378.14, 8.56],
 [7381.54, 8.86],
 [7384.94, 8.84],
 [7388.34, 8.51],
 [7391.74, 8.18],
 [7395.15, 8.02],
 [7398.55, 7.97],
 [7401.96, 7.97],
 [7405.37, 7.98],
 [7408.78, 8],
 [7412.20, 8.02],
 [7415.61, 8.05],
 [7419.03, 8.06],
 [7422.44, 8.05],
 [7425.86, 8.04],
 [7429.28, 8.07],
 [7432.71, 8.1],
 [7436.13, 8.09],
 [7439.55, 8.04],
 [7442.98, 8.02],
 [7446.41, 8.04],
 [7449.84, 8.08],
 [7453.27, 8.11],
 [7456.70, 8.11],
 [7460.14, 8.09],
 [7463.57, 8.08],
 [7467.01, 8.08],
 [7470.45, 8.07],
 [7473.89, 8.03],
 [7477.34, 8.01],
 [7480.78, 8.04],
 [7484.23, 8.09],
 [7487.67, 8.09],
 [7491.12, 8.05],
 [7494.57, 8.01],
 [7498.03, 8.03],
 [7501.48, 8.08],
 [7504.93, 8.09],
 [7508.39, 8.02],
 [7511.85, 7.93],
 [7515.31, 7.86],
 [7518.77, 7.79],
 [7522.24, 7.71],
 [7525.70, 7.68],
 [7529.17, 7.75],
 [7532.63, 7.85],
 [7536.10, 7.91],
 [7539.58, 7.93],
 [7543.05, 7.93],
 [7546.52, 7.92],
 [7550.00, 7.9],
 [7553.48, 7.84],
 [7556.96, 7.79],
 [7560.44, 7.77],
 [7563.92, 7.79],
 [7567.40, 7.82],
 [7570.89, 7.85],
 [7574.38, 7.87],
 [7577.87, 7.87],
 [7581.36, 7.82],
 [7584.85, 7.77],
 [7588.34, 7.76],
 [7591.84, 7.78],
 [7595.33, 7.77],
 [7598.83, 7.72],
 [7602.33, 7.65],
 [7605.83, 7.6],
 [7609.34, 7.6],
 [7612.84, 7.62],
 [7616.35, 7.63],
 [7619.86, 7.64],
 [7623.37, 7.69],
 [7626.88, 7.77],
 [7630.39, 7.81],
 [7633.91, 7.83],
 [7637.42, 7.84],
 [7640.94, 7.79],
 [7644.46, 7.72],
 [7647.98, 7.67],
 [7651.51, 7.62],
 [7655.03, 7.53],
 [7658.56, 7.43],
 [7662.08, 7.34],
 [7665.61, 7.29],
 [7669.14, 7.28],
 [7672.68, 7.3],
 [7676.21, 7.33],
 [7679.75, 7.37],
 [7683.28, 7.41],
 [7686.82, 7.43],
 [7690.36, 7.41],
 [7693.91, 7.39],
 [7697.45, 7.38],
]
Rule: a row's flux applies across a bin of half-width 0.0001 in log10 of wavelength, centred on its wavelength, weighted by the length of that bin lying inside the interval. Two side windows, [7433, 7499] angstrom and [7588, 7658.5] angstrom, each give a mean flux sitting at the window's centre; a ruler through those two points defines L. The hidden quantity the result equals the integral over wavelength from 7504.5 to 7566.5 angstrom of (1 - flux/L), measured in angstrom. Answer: 0.4 angstrom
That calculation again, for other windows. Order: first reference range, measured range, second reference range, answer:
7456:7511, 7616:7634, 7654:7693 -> -0.43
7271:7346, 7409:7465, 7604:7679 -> -0.56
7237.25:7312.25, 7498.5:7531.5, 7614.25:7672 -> -0.16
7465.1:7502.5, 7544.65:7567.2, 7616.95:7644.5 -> 0.21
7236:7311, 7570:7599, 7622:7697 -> -0.47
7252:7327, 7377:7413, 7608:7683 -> -0.88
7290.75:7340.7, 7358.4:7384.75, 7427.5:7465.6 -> -0.44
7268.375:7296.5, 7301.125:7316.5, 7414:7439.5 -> -0.12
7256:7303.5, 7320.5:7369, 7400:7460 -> -0.03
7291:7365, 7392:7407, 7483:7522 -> 0.24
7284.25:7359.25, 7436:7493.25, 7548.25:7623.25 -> -0.66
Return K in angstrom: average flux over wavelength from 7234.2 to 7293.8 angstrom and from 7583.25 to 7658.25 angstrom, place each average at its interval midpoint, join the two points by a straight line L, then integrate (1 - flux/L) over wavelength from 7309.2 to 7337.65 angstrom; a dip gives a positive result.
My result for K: -0.2 angstrom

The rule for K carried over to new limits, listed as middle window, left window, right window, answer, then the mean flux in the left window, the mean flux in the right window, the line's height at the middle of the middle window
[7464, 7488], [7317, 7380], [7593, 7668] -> -0.3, 8.21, 7.64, 7.95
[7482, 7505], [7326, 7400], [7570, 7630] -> -0.3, 8.26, 7.73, 7.97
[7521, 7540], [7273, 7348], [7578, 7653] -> 0.2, 8.23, 7.72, 7.86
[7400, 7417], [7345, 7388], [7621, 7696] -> 0.4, 8.31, 7.54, 8.2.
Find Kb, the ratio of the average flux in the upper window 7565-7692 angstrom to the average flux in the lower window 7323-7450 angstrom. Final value 0.9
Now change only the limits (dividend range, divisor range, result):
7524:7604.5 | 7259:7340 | 0.95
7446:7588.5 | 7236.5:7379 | 0.96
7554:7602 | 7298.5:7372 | 0.95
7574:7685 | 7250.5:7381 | 0.92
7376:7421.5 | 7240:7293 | 0.99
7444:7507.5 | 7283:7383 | 0.98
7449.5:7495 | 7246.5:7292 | 0.97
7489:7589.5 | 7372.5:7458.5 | 0.97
